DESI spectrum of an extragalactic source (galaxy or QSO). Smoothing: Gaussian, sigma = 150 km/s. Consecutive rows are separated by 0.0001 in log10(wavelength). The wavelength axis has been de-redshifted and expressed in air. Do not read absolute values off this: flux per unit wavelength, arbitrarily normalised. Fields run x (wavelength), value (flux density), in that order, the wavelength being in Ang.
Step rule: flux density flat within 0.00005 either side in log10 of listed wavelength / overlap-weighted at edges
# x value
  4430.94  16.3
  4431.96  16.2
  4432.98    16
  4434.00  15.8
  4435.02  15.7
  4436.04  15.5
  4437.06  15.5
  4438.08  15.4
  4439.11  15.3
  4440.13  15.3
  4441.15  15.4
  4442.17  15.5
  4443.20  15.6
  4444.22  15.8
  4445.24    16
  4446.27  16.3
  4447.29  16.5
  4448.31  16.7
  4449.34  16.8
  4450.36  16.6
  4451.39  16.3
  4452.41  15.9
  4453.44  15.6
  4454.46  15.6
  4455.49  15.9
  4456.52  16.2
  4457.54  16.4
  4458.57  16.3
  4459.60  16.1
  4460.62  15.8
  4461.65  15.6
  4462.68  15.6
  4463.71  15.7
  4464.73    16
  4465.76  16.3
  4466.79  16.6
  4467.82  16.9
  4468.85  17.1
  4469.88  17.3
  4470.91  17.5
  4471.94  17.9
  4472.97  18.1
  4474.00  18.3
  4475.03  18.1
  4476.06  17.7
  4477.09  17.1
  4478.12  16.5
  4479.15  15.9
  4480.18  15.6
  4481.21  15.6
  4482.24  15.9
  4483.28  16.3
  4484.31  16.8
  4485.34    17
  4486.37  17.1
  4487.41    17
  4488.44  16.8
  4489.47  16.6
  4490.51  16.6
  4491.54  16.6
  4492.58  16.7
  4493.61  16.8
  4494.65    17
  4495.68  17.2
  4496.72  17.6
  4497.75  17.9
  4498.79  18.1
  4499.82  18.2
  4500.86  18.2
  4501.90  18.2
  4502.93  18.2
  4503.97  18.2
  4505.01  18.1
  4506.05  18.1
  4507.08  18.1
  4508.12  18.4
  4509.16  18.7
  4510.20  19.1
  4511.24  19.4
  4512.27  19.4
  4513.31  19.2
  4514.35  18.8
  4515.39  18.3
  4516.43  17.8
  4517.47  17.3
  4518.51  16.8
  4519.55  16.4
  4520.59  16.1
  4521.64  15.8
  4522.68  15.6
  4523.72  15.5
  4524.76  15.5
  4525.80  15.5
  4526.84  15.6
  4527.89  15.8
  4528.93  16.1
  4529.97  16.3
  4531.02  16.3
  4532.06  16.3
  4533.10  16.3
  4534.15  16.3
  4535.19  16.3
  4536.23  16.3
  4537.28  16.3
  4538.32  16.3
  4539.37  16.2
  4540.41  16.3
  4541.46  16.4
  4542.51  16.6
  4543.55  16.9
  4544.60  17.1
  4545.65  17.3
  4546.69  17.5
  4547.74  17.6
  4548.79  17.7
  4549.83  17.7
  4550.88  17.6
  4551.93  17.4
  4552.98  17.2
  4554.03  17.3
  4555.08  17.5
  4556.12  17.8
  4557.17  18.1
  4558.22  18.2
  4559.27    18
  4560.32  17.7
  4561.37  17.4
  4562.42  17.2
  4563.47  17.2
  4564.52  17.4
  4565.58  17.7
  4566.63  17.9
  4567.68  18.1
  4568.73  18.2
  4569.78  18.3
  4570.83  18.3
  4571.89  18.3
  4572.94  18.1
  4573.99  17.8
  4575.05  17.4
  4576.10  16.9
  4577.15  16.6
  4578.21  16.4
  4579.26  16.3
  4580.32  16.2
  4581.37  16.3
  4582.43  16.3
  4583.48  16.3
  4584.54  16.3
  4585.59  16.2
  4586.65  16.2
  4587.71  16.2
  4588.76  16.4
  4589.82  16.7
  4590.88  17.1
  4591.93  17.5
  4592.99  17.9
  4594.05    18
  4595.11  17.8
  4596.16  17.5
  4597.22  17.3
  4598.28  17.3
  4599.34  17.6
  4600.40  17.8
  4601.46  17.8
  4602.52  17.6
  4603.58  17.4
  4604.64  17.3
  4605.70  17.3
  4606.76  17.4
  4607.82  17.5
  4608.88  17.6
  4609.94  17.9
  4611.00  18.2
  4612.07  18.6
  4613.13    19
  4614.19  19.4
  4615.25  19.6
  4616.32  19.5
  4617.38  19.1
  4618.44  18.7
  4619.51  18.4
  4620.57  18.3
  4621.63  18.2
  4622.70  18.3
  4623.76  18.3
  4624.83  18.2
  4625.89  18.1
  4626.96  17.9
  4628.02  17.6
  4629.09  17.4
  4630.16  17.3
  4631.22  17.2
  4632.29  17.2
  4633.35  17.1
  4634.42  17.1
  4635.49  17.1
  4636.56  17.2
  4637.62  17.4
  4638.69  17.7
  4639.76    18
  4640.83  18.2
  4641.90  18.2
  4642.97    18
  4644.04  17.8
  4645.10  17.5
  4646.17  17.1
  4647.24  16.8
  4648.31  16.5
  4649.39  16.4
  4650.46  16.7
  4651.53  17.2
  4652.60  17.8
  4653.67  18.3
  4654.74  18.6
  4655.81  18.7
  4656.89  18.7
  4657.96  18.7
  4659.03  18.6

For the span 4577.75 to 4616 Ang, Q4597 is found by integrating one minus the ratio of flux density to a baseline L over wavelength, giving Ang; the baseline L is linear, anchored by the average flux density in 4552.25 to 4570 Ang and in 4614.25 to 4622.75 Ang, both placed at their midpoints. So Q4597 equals 2.19 Ang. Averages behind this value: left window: 17.7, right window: 18.8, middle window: 17.4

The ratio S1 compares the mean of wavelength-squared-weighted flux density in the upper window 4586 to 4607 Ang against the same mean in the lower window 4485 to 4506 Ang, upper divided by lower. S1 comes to 1.0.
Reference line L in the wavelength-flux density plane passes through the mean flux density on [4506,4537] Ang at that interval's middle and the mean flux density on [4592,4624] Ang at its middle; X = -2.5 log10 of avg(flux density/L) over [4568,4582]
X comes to 0.02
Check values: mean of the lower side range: 17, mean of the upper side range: 18.1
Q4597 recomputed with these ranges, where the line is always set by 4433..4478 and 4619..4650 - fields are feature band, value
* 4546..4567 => -0.7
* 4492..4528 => -1.7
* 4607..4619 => -0.8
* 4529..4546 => 0.5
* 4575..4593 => 0.7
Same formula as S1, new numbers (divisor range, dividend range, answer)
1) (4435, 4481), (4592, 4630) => 1.18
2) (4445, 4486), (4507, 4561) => 1.07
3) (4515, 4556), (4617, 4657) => 1.11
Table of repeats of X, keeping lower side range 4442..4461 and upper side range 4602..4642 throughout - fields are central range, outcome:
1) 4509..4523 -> -0.060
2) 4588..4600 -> 0.018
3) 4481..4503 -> -0.036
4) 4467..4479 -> -0.070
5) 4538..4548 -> 0.019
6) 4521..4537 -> 0.065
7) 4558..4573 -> -0.031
